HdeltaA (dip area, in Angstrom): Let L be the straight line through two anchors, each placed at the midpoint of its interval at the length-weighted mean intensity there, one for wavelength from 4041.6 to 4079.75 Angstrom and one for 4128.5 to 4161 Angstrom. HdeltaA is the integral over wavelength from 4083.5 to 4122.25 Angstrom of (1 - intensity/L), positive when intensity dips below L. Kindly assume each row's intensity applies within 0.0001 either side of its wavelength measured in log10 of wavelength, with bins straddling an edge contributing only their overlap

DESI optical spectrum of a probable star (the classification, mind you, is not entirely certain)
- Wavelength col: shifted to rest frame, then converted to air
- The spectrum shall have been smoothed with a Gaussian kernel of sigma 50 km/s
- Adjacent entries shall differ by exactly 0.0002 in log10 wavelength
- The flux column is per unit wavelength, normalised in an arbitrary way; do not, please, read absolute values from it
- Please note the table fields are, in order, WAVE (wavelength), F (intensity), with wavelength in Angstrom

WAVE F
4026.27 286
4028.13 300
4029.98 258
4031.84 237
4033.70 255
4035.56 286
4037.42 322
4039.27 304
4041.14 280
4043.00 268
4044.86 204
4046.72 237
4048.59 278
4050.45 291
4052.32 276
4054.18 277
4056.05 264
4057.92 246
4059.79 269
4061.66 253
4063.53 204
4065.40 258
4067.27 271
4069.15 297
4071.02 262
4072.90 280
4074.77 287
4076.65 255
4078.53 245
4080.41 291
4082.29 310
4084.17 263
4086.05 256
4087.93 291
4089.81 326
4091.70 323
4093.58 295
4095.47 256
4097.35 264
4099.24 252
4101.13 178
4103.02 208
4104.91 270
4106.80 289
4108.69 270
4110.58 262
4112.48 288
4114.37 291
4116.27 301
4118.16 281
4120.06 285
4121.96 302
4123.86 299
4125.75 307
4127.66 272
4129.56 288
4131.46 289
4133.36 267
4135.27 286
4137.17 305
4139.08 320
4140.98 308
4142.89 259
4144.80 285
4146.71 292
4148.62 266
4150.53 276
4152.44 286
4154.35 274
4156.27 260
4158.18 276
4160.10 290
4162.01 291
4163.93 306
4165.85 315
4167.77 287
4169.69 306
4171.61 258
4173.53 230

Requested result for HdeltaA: -0.1 Angstrom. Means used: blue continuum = 262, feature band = 273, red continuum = 284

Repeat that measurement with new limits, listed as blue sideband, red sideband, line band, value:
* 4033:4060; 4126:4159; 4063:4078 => 0.5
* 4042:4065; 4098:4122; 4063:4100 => -2.0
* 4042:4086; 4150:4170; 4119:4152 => -0.8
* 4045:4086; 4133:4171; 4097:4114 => 1.3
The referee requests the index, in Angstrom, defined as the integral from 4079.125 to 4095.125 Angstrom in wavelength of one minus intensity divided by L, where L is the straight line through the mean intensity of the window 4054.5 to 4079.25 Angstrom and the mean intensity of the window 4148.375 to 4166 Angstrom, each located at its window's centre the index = -1.5 Angstrom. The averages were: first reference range 261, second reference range 283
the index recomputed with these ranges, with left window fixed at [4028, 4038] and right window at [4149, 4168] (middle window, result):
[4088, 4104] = 0.85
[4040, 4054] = 0.55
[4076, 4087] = 0.29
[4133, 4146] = -0.35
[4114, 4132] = -0.62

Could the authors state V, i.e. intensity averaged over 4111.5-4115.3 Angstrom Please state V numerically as 289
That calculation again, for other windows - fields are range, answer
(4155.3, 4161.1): 275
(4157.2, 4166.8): 296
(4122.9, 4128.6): 293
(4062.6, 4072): 258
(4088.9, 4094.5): 315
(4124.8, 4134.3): 285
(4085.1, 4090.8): 291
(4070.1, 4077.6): 271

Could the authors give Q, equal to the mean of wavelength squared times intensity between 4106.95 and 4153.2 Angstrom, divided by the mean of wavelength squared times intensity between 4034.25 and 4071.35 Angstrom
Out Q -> 1.11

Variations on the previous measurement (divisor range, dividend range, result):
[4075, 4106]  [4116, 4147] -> 1.11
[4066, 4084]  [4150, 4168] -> 1.08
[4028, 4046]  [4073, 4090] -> 1.06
